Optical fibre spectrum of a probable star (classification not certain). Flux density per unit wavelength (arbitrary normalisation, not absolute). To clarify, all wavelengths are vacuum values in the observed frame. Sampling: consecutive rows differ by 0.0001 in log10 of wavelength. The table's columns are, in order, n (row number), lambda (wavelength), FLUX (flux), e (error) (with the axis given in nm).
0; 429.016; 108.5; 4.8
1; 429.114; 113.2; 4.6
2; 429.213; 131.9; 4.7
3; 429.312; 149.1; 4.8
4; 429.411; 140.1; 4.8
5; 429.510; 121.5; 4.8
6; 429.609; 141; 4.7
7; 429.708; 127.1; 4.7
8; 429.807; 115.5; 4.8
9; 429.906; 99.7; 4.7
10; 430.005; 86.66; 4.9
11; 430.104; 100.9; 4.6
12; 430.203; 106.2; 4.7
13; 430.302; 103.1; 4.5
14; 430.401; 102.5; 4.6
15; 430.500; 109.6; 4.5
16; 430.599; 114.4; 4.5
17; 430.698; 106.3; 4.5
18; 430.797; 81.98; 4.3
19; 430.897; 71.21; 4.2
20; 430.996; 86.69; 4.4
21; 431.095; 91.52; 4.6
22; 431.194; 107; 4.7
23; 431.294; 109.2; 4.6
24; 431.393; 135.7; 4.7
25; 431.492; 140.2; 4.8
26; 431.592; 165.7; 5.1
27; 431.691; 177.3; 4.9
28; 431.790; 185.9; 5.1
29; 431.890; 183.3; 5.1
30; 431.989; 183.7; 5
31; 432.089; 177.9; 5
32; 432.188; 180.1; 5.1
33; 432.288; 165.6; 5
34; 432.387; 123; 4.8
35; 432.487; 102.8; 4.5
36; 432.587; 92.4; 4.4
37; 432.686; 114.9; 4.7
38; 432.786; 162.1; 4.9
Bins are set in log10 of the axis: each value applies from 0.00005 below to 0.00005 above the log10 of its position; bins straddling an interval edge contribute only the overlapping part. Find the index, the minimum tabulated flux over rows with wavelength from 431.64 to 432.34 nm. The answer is 165.6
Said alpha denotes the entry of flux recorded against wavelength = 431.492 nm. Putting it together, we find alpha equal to 140.2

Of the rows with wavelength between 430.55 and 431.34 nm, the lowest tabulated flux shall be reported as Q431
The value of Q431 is 71.21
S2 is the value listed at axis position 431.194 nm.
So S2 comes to 107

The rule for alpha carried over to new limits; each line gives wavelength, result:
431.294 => 109.2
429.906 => 99.7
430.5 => 109.6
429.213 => 131.9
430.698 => 106.3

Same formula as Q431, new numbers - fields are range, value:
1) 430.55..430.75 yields 106.3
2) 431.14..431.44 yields 107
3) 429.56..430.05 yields 86.66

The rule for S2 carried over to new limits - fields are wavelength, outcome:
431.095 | 91.52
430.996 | 86.69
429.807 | 115.5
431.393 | 135.7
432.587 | 92.4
